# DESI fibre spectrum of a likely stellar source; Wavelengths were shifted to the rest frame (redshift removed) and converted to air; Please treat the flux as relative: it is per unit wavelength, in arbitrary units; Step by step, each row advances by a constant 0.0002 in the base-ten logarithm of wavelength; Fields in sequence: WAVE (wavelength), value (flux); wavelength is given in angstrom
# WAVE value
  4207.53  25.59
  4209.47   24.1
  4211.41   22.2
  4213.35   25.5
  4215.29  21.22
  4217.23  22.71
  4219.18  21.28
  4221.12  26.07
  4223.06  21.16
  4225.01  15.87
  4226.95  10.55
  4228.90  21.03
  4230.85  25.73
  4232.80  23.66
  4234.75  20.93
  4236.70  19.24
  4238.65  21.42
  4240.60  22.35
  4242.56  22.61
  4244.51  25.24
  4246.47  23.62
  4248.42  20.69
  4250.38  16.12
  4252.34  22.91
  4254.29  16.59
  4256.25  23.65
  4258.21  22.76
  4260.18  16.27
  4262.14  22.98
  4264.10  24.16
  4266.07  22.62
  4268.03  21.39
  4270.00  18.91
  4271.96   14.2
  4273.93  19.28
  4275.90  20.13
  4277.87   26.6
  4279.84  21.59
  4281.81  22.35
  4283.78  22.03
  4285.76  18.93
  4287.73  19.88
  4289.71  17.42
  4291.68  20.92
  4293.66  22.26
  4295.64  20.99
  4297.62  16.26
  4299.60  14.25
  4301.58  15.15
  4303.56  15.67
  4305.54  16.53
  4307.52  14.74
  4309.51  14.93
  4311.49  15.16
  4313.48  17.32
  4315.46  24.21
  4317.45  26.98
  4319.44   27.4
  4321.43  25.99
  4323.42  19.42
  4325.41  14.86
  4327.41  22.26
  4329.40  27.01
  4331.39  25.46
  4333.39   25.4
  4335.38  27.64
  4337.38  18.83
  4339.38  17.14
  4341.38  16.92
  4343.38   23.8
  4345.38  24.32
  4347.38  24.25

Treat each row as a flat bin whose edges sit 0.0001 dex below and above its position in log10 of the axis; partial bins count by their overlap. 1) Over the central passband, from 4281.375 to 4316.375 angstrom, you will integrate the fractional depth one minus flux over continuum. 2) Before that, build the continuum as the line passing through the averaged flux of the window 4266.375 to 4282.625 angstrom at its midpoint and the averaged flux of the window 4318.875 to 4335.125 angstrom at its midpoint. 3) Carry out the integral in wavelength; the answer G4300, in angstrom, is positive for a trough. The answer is 6.0 angstrom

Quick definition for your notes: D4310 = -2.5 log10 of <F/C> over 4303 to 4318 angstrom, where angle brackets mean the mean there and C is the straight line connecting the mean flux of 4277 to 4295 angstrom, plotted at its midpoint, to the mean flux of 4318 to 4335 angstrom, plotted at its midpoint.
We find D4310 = 0.256 mag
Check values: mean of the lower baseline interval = 21.3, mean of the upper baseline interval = 23.7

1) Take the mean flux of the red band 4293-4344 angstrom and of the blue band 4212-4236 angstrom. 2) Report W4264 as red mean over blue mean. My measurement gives 0.95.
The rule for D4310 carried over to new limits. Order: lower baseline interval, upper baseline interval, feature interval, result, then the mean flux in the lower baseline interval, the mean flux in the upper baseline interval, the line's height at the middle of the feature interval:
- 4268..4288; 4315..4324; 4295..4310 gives 0.402 mag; 20.5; 25.1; 23.2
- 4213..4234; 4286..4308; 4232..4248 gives -0.096 mag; 21.2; 17.8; 20.4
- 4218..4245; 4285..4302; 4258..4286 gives -0.081 mag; 21.2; 18.6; 19.5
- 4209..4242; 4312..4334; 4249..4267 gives 0.056 mag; 21.4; 23.1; 22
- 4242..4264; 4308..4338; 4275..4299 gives 0.053 mag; 21.3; 22.1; 21.7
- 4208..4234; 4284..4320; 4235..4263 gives -0.024 mag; 21.7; 18.8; 20.7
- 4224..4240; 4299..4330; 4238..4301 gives -0.050 mag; 19.9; 19.5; 19.7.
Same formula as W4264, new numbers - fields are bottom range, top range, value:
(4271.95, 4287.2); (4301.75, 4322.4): 0.94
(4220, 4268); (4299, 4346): 0.97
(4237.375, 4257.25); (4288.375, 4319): 0.85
